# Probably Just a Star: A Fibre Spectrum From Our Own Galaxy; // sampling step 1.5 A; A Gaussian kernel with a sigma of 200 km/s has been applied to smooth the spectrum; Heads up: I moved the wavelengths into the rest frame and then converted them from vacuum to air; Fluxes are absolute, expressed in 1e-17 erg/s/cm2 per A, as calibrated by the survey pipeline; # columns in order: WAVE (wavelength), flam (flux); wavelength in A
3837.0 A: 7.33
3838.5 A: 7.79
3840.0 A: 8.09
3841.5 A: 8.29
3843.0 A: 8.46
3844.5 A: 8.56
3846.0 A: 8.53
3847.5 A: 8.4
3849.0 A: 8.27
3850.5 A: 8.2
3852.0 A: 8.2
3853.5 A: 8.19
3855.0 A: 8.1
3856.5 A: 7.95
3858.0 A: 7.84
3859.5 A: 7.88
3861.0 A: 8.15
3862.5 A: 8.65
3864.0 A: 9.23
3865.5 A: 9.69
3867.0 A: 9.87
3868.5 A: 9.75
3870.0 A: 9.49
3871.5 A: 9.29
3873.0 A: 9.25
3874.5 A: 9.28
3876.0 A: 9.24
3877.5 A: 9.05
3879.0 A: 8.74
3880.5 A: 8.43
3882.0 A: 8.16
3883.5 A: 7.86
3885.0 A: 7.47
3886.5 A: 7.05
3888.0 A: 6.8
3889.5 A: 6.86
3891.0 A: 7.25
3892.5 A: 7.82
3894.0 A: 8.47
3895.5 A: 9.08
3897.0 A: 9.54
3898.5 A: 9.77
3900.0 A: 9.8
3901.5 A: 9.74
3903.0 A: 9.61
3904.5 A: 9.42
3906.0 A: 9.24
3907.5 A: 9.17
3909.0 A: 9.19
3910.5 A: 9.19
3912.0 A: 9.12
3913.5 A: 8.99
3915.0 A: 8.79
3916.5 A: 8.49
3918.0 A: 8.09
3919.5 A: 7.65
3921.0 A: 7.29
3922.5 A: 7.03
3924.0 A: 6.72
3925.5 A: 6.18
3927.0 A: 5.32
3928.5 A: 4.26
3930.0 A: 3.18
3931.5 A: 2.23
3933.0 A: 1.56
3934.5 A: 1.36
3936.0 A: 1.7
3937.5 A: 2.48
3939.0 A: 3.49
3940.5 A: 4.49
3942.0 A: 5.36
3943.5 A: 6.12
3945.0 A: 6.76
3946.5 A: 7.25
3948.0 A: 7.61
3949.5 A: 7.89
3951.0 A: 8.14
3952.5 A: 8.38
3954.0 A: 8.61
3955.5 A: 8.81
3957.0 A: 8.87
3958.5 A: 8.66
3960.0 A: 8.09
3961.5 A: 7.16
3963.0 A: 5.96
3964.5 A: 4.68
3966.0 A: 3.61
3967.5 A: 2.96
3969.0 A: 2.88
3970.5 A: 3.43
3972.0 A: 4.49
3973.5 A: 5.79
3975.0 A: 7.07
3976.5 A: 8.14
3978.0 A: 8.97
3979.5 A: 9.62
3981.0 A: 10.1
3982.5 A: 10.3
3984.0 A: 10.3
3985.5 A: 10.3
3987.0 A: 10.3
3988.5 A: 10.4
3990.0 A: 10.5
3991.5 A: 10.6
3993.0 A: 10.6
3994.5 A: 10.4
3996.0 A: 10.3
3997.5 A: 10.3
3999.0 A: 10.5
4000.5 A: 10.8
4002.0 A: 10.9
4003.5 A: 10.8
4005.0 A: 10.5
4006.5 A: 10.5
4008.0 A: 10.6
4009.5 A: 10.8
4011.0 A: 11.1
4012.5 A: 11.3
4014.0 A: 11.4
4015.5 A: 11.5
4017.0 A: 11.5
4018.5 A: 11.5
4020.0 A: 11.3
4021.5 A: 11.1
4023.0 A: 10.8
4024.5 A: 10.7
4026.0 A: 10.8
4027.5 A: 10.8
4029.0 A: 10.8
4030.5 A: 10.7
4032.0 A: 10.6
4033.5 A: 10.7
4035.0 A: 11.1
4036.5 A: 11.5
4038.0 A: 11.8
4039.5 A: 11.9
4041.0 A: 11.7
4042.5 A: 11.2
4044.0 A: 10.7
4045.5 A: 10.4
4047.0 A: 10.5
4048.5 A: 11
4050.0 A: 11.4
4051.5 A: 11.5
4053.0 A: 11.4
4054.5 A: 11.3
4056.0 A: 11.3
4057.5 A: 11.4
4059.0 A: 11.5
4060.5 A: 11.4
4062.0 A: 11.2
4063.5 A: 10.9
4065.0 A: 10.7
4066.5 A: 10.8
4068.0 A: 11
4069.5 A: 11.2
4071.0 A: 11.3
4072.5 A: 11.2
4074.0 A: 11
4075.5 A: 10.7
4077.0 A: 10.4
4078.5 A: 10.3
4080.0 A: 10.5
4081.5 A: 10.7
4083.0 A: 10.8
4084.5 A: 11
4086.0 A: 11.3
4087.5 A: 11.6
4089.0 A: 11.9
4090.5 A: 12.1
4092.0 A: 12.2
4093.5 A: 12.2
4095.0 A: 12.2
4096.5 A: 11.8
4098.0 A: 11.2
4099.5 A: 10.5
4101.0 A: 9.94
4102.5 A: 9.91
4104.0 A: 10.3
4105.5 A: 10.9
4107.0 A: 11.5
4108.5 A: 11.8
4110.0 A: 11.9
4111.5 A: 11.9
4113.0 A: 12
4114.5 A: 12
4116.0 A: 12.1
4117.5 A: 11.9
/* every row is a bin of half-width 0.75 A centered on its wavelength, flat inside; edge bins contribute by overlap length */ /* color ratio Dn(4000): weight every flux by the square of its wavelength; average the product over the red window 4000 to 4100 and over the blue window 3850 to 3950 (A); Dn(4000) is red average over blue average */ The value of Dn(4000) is 1.60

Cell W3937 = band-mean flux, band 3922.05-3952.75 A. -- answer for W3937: 5.05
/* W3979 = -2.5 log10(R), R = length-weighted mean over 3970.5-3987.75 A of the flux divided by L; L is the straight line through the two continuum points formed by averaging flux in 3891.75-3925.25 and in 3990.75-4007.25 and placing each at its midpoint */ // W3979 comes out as 0.20 mag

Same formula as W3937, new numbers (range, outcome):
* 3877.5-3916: 8.63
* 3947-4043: 9.45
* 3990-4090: 11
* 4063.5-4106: 11.1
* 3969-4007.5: 9.32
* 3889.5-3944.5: 6.87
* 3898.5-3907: 9.57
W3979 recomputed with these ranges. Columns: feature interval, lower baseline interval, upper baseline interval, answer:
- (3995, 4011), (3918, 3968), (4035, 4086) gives -0.24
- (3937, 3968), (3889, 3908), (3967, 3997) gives 0.30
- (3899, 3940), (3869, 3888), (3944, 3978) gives 0.16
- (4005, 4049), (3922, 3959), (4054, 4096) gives -0.20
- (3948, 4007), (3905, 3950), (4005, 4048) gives 0.03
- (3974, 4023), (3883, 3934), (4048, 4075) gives -0.08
